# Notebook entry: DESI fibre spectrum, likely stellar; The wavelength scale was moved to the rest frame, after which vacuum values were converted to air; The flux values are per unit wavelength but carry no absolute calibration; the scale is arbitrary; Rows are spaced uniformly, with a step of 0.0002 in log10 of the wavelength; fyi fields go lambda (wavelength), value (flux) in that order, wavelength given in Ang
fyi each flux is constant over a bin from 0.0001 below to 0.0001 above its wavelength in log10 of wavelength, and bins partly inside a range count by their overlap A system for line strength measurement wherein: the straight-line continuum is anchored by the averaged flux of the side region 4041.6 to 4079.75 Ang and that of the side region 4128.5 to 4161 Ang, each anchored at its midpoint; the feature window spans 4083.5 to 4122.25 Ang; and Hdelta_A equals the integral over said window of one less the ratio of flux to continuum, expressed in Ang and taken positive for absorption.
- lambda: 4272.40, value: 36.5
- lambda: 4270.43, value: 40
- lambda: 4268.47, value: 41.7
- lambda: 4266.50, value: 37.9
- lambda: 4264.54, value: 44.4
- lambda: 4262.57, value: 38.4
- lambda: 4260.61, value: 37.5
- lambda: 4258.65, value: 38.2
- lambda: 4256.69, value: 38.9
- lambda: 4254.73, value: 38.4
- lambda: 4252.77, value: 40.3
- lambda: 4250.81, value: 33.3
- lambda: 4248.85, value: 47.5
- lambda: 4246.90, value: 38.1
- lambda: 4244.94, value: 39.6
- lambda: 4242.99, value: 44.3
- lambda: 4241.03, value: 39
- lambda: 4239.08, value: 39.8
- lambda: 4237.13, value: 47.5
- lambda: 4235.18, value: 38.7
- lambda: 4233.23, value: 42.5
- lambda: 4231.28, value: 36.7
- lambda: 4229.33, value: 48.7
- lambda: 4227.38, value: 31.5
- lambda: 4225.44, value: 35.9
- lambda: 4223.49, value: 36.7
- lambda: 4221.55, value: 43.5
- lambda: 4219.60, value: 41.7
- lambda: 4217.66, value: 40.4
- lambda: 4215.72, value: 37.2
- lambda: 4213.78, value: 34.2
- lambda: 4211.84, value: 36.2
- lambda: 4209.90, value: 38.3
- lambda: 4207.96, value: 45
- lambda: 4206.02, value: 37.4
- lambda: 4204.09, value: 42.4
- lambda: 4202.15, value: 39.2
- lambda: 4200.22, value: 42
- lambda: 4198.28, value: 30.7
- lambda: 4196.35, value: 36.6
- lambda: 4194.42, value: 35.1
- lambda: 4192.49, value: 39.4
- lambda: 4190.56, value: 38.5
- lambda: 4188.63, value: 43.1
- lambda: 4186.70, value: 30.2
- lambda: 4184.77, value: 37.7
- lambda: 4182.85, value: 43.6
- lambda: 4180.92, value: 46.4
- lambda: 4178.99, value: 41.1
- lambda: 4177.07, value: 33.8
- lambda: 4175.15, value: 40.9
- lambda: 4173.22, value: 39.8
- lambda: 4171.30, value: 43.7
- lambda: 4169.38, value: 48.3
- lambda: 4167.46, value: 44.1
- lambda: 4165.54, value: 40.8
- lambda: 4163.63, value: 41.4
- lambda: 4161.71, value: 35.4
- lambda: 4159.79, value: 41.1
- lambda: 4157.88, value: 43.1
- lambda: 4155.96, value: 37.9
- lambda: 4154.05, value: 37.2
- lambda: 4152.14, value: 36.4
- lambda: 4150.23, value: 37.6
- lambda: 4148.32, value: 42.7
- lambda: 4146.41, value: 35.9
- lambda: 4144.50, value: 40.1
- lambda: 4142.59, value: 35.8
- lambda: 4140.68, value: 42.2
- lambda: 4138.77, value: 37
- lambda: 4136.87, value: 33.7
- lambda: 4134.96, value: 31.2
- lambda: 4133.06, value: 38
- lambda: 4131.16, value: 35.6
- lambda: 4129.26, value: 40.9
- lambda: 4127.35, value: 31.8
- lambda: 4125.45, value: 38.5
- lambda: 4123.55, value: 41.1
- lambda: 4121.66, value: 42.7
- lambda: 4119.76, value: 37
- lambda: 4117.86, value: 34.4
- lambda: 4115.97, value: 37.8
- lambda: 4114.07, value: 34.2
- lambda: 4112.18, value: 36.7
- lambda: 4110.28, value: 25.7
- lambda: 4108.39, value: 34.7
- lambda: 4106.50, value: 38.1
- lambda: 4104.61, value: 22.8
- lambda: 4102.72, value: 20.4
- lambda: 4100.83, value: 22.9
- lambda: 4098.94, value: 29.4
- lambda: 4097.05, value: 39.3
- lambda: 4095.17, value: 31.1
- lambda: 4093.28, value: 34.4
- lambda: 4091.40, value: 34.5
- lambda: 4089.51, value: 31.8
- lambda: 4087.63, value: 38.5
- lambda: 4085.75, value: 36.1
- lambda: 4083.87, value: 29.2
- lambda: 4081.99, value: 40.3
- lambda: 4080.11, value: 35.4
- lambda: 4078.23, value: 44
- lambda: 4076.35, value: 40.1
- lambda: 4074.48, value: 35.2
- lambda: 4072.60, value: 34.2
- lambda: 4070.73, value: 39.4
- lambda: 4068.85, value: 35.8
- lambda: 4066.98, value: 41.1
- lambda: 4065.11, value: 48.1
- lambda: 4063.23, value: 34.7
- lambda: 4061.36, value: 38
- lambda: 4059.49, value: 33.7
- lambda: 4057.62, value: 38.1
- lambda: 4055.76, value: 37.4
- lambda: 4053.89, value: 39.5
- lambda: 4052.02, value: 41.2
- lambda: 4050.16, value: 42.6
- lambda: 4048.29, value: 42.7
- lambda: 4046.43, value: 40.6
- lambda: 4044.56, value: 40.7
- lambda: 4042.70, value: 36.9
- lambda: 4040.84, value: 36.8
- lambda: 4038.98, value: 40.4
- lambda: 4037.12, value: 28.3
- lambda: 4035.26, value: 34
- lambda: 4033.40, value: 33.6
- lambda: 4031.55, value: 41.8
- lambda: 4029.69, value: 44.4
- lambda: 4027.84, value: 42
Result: 5.68 Ang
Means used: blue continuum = 39.1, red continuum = 38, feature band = 32.9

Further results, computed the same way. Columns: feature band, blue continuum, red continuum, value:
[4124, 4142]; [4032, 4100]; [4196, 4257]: 0.7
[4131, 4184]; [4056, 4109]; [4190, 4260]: -3.2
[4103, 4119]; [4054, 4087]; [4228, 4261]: 2.4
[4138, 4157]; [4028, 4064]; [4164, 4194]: 0.8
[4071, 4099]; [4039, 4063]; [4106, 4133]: 1.4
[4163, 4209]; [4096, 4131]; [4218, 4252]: -2.9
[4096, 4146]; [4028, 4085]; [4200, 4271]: 5.3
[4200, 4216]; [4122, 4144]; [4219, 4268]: 0.0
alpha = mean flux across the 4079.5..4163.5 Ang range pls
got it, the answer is 35.5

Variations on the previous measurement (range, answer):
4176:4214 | 38.6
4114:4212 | 38.8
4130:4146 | 36.7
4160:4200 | 39.6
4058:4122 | 35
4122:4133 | 37.9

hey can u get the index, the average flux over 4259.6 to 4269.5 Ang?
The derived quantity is 40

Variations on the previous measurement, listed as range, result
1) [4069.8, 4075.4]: 36.3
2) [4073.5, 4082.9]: 39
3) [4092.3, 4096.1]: 32.8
